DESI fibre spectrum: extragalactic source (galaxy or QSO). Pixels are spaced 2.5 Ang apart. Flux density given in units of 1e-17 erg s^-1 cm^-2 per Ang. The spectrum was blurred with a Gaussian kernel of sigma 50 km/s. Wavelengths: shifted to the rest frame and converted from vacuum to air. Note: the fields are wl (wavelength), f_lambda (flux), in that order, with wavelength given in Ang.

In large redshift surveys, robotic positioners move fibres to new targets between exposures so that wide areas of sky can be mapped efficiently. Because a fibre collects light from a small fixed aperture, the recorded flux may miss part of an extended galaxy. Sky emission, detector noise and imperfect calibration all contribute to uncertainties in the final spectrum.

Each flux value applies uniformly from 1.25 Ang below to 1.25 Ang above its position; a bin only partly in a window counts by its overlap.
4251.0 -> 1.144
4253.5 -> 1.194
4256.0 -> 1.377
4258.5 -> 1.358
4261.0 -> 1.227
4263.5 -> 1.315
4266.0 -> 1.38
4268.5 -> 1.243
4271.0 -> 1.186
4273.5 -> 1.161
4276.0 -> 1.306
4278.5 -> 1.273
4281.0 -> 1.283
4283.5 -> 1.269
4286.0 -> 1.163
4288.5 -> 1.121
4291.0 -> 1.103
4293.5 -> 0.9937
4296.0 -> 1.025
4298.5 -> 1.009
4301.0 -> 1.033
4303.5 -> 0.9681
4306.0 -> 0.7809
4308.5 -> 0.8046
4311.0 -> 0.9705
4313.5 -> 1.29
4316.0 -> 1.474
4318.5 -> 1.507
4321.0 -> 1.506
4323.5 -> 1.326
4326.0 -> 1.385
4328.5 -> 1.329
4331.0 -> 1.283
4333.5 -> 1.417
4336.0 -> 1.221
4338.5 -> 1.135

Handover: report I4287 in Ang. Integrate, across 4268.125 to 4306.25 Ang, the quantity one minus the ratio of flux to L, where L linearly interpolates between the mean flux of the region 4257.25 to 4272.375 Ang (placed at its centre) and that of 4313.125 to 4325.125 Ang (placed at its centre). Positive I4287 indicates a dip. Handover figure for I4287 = 6.1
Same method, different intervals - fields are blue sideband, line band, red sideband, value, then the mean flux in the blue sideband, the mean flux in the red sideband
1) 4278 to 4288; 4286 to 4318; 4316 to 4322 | 7.2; 1.24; 1.5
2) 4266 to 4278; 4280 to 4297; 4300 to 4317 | 0.2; 1.24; 1.04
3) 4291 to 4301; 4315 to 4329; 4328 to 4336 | -2.1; 1.02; 1.33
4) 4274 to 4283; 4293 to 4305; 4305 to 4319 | 1.8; 1.28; 1.12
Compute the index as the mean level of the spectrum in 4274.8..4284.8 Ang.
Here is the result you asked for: 1.28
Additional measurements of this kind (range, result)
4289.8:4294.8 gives 1.05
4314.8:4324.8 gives 1.45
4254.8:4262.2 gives 1.32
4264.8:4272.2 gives 1.27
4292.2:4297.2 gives 1.01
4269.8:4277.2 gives 1.22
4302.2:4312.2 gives 0.881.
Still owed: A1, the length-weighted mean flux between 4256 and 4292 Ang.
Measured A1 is 1.25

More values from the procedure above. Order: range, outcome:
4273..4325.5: 1.16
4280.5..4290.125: 1.2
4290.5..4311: 0.96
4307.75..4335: 1.31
